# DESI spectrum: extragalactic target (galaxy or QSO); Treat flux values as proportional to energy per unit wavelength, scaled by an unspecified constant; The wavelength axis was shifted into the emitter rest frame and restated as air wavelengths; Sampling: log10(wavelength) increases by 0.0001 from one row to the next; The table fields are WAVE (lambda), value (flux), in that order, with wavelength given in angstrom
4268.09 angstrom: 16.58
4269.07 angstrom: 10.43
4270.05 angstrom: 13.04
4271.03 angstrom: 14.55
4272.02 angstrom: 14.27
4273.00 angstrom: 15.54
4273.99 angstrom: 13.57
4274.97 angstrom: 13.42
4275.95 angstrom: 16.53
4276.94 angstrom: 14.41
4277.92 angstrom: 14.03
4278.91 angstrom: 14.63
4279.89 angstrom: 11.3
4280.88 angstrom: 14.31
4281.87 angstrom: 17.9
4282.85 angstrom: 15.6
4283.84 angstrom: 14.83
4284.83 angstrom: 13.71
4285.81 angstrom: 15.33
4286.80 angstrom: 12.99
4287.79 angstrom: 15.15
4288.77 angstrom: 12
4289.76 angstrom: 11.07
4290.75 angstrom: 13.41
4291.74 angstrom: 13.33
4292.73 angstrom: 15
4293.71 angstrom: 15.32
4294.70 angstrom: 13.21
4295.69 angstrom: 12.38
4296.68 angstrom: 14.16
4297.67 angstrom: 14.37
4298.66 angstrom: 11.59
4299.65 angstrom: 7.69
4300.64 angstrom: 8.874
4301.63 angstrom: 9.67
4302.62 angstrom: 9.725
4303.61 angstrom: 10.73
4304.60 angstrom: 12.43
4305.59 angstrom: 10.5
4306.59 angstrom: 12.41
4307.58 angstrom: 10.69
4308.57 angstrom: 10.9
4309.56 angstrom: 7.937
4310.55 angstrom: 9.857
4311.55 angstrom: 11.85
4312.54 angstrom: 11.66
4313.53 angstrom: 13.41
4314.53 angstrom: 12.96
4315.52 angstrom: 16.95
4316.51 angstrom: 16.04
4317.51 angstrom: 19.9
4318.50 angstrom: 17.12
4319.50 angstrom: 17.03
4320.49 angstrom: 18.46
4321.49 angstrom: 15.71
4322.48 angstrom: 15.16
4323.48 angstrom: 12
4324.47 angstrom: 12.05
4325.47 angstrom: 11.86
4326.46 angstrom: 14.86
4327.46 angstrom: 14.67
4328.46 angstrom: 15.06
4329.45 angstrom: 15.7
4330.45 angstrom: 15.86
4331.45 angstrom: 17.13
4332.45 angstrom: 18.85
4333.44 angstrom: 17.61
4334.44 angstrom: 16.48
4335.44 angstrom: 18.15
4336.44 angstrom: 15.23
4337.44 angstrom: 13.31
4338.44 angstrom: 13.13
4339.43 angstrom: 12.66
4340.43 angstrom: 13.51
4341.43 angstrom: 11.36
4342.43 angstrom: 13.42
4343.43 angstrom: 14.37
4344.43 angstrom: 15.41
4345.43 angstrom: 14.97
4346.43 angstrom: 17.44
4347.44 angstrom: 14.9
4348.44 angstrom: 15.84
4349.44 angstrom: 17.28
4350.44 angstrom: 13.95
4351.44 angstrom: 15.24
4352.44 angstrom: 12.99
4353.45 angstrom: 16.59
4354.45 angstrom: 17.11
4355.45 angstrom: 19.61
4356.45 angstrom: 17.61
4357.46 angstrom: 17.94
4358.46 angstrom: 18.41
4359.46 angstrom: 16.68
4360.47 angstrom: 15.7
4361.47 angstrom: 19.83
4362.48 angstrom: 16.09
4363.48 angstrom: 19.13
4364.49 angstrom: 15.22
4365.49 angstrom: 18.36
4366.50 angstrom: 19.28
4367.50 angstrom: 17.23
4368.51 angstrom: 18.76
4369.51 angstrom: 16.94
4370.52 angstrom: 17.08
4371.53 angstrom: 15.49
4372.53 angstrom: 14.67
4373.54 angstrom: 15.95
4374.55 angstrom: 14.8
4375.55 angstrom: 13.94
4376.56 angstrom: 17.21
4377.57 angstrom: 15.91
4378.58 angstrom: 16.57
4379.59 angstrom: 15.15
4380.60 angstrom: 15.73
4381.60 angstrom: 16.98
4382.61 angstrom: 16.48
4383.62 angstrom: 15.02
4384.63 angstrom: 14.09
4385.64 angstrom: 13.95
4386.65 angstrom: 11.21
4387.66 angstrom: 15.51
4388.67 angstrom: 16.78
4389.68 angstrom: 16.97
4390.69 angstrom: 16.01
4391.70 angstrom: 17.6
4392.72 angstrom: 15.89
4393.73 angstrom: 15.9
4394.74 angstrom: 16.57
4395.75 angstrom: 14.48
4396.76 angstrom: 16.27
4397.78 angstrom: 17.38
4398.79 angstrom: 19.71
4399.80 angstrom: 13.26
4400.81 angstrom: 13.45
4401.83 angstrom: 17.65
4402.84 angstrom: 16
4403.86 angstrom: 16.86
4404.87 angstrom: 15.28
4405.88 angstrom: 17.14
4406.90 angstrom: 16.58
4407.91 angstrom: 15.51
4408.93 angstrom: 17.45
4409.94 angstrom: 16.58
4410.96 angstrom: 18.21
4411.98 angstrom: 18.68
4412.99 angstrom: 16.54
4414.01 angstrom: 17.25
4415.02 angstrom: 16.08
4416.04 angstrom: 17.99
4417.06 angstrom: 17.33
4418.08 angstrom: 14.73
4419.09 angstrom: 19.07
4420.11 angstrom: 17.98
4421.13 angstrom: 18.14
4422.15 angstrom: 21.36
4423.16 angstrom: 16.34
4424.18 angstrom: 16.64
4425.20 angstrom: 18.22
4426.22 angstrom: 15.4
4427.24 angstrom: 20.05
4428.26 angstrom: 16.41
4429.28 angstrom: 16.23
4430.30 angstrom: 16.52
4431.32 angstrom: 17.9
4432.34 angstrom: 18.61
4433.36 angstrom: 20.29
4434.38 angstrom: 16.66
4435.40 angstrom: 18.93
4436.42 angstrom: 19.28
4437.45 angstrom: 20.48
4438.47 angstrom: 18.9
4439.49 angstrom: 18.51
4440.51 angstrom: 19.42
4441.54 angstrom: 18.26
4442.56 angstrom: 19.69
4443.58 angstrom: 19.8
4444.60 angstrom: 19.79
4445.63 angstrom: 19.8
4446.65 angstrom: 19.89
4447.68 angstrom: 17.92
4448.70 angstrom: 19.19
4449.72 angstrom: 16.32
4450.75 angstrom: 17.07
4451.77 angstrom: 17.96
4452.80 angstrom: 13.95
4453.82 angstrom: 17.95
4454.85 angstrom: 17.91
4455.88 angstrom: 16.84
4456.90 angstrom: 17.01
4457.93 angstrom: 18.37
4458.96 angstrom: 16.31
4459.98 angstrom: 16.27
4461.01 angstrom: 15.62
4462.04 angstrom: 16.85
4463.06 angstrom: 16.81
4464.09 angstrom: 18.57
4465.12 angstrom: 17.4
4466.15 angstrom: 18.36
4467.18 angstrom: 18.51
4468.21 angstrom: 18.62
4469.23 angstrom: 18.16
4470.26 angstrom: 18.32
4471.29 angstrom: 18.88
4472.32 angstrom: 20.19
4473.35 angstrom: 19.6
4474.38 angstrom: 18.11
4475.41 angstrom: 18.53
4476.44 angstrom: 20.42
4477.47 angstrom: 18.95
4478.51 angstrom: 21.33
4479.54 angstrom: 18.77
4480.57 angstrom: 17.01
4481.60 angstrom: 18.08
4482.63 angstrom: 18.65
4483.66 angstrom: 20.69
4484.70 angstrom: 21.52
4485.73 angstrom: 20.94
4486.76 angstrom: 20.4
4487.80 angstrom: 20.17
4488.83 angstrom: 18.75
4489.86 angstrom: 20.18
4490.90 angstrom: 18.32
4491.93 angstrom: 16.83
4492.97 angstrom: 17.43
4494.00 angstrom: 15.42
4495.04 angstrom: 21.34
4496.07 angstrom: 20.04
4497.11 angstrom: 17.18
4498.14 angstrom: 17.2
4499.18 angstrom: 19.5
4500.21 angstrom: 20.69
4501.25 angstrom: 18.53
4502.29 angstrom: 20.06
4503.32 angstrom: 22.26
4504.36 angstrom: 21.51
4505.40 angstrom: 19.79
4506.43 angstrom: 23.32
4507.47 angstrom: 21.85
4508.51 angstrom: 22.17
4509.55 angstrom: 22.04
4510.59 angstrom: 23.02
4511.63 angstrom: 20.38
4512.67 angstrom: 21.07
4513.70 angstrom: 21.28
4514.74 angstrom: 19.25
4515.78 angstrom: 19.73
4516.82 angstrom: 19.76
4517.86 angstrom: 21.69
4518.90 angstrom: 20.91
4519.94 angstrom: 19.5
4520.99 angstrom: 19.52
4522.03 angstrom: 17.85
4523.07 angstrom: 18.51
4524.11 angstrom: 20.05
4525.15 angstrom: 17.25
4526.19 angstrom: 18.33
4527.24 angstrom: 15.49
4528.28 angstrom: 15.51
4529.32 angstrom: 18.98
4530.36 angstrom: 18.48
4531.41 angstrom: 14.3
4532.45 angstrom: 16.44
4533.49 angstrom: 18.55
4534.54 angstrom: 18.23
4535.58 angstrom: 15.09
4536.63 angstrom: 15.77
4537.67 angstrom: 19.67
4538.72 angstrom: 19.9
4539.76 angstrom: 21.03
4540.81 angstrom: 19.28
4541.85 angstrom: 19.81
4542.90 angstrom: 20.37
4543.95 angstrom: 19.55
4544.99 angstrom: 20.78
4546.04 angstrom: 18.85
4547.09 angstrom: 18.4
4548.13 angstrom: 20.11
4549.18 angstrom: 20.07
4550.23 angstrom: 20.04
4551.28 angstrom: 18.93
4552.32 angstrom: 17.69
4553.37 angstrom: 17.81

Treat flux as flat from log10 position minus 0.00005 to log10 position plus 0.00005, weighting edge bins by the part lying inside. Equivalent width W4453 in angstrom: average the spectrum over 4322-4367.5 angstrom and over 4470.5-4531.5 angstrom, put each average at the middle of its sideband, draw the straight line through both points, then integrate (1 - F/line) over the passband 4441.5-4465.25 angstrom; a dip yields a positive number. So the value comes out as 0.8 angstrom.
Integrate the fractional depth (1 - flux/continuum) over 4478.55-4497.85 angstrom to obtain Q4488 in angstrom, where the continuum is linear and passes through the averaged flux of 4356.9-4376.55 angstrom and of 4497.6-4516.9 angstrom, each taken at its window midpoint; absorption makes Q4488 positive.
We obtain 1.1 angstrom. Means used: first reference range 16.9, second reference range 20.7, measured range 19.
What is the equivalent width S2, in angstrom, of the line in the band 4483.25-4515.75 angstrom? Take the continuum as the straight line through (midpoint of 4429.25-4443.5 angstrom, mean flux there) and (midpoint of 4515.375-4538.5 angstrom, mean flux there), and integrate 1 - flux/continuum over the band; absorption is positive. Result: -3.1 angstrom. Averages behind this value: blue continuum 18.7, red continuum 18.2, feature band 20.1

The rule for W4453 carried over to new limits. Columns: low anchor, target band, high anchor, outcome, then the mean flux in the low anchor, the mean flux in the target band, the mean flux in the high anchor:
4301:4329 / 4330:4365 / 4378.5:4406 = -4.0 angstrom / 13.3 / 16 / 15.8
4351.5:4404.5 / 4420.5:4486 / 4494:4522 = 1.2 angstrom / 16.3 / 18.3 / 20.4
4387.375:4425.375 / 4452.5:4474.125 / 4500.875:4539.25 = 0.5 angstrom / 16.8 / 17.7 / 19.4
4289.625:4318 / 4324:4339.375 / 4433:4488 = -2.1 angstrom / 12.4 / 15.3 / 18.5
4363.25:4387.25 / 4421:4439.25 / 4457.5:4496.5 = -0.7 angstrom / 16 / 18.1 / 18.7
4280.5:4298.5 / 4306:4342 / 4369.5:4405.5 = 0.8 angstrom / 14.1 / 14.4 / 15.8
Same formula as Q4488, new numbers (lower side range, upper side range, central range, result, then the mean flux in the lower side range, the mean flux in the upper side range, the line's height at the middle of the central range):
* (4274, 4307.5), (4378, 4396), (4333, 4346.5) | -0.3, 13.1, 15.6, 14.4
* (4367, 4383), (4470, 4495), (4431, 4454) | -0.7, 16.2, 19.1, 18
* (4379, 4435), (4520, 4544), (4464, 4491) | -2.6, 16.7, 18.2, 17.5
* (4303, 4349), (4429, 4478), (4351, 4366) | -1.8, 14.3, 18.2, 15.3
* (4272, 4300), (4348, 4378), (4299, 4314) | 4.2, 13.9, 16.7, 14.6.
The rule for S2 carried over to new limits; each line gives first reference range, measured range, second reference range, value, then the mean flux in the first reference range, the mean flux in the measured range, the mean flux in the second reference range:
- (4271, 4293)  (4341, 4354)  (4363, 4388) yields 0.5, 14.2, 14.9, 16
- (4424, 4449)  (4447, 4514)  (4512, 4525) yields 1.0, 18.5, 19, 19.9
